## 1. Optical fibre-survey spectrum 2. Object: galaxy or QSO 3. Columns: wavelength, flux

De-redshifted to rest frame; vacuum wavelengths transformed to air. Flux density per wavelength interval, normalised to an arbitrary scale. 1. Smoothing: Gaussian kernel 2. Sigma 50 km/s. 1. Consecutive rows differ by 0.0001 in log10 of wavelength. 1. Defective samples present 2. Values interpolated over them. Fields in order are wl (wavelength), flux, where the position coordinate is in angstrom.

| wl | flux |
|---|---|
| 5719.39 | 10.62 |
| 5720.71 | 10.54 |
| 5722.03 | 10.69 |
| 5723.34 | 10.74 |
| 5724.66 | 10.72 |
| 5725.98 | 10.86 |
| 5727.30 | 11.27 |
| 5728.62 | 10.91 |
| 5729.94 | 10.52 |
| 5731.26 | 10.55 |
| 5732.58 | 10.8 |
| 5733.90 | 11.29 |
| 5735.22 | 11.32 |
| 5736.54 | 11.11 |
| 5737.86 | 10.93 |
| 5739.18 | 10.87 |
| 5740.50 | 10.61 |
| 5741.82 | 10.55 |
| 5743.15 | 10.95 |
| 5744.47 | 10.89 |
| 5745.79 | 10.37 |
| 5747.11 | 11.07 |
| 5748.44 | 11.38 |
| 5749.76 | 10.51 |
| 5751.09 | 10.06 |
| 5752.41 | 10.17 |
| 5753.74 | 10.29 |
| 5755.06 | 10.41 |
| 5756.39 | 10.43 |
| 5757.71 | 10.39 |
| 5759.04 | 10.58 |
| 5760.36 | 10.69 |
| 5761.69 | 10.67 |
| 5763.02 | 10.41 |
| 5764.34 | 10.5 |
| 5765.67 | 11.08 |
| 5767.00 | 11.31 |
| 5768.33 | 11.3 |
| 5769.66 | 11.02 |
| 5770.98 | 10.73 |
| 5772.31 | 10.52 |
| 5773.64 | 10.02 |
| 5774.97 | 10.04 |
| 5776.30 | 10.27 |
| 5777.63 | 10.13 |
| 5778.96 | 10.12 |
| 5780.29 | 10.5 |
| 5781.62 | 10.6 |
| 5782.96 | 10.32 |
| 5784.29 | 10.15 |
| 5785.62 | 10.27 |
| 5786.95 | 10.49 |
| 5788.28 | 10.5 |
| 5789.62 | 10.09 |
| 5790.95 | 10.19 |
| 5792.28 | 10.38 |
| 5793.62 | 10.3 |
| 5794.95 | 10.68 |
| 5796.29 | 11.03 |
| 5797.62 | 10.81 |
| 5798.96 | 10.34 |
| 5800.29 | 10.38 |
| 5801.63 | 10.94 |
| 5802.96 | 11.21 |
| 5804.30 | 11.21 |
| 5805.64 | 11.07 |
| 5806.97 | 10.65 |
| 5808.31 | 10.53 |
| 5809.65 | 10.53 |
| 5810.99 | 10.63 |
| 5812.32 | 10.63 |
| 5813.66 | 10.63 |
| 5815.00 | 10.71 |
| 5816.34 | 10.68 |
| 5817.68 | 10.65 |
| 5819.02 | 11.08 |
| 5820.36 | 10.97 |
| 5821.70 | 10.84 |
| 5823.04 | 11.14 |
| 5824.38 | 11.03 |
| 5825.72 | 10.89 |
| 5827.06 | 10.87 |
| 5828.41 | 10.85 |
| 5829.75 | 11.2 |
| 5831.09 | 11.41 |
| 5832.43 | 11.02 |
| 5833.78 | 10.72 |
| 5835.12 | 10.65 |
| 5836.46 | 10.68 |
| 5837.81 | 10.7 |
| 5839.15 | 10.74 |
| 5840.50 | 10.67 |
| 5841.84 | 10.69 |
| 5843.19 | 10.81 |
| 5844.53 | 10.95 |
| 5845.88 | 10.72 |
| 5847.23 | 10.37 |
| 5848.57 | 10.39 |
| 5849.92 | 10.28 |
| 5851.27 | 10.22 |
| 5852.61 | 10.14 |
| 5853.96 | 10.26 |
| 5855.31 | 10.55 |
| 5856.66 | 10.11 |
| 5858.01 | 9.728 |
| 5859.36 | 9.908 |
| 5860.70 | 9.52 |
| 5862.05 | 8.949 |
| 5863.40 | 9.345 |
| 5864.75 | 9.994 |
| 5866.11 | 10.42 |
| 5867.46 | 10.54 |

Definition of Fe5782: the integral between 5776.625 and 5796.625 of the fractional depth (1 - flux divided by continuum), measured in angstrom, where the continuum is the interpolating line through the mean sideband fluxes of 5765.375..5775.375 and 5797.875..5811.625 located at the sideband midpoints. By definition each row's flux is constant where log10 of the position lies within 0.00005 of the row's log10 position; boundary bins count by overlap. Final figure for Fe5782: 0.7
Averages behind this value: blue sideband 10.8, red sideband 10.7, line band 10.4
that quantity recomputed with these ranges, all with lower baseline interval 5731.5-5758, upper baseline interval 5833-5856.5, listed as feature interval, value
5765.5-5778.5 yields 0.1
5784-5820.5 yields 0.0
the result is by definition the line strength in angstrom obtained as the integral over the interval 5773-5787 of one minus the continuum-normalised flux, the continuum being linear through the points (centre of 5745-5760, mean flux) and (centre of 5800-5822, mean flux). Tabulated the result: 0.5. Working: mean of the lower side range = 10.5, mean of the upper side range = 10.8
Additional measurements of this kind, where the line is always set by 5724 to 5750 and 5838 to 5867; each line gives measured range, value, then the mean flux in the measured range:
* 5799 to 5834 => -1.4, 10.9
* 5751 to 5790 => 0.8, 10.5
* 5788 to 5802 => 0.1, 10.5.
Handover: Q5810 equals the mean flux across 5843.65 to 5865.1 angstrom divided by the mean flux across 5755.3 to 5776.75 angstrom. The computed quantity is 1.0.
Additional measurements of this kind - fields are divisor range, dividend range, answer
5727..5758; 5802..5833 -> 1.01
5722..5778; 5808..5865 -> 0.99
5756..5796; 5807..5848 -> 1.03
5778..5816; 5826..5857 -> 1.01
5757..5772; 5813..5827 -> 1.01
